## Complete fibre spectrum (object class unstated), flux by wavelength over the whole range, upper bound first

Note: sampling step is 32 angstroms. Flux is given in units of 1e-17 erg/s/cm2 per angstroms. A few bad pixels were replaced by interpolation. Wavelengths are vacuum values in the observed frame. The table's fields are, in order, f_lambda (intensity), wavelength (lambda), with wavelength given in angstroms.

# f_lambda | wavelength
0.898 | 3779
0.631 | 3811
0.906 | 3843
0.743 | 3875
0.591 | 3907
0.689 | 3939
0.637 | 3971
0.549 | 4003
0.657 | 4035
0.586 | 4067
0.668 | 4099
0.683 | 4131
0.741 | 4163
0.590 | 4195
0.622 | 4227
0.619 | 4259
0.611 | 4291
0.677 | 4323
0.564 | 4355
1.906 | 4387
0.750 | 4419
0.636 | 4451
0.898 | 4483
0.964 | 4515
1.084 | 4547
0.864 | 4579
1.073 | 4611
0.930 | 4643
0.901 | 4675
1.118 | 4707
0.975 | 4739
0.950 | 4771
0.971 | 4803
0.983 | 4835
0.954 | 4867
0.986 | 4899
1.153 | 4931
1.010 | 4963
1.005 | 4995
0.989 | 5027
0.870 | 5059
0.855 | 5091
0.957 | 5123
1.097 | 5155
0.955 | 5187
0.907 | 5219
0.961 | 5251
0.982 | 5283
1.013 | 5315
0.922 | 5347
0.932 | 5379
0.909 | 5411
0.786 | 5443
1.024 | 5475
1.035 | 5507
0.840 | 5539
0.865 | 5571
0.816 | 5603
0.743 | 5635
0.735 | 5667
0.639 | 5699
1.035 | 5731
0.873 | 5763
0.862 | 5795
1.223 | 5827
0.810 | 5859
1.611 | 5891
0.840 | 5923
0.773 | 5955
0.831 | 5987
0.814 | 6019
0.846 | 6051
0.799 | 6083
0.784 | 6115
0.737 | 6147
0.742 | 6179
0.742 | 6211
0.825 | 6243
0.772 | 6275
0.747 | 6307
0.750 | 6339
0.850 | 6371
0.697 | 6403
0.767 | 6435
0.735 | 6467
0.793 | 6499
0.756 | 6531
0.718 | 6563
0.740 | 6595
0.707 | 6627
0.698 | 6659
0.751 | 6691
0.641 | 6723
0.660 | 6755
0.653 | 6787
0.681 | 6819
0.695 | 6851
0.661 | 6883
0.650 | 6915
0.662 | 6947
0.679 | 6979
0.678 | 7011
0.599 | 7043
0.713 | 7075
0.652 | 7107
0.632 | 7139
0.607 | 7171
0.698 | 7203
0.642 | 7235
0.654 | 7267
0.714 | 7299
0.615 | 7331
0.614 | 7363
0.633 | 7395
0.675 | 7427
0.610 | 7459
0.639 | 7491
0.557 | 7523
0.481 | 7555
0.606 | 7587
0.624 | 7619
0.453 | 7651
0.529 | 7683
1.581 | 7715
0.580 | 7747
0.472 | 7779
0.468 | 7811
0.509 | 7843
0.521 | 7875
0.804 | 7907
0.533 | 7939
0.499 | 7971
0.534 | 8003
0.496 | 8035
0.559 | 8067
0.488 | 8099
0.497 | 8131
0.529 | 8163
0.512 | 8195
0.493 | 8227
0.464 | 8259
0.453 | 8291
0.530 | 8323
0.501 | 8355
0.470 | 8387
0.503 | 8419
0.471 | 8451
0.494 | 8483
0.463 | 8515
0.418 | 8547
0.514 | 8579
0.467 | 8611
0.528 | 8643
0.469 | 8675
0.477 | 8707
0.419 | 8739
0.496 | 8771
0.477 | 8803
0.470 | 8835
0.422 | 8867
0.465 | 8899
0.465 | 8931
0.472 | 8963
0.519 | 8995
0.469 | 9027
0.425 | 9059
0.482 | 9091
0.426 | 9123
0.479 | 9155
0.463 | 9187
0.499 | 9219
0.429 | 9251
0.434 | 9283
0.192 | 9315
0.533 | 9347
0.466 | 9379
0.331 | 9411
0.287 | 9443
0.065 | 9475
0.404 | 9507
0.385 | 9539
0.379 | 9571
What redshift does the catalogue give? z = 0.176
